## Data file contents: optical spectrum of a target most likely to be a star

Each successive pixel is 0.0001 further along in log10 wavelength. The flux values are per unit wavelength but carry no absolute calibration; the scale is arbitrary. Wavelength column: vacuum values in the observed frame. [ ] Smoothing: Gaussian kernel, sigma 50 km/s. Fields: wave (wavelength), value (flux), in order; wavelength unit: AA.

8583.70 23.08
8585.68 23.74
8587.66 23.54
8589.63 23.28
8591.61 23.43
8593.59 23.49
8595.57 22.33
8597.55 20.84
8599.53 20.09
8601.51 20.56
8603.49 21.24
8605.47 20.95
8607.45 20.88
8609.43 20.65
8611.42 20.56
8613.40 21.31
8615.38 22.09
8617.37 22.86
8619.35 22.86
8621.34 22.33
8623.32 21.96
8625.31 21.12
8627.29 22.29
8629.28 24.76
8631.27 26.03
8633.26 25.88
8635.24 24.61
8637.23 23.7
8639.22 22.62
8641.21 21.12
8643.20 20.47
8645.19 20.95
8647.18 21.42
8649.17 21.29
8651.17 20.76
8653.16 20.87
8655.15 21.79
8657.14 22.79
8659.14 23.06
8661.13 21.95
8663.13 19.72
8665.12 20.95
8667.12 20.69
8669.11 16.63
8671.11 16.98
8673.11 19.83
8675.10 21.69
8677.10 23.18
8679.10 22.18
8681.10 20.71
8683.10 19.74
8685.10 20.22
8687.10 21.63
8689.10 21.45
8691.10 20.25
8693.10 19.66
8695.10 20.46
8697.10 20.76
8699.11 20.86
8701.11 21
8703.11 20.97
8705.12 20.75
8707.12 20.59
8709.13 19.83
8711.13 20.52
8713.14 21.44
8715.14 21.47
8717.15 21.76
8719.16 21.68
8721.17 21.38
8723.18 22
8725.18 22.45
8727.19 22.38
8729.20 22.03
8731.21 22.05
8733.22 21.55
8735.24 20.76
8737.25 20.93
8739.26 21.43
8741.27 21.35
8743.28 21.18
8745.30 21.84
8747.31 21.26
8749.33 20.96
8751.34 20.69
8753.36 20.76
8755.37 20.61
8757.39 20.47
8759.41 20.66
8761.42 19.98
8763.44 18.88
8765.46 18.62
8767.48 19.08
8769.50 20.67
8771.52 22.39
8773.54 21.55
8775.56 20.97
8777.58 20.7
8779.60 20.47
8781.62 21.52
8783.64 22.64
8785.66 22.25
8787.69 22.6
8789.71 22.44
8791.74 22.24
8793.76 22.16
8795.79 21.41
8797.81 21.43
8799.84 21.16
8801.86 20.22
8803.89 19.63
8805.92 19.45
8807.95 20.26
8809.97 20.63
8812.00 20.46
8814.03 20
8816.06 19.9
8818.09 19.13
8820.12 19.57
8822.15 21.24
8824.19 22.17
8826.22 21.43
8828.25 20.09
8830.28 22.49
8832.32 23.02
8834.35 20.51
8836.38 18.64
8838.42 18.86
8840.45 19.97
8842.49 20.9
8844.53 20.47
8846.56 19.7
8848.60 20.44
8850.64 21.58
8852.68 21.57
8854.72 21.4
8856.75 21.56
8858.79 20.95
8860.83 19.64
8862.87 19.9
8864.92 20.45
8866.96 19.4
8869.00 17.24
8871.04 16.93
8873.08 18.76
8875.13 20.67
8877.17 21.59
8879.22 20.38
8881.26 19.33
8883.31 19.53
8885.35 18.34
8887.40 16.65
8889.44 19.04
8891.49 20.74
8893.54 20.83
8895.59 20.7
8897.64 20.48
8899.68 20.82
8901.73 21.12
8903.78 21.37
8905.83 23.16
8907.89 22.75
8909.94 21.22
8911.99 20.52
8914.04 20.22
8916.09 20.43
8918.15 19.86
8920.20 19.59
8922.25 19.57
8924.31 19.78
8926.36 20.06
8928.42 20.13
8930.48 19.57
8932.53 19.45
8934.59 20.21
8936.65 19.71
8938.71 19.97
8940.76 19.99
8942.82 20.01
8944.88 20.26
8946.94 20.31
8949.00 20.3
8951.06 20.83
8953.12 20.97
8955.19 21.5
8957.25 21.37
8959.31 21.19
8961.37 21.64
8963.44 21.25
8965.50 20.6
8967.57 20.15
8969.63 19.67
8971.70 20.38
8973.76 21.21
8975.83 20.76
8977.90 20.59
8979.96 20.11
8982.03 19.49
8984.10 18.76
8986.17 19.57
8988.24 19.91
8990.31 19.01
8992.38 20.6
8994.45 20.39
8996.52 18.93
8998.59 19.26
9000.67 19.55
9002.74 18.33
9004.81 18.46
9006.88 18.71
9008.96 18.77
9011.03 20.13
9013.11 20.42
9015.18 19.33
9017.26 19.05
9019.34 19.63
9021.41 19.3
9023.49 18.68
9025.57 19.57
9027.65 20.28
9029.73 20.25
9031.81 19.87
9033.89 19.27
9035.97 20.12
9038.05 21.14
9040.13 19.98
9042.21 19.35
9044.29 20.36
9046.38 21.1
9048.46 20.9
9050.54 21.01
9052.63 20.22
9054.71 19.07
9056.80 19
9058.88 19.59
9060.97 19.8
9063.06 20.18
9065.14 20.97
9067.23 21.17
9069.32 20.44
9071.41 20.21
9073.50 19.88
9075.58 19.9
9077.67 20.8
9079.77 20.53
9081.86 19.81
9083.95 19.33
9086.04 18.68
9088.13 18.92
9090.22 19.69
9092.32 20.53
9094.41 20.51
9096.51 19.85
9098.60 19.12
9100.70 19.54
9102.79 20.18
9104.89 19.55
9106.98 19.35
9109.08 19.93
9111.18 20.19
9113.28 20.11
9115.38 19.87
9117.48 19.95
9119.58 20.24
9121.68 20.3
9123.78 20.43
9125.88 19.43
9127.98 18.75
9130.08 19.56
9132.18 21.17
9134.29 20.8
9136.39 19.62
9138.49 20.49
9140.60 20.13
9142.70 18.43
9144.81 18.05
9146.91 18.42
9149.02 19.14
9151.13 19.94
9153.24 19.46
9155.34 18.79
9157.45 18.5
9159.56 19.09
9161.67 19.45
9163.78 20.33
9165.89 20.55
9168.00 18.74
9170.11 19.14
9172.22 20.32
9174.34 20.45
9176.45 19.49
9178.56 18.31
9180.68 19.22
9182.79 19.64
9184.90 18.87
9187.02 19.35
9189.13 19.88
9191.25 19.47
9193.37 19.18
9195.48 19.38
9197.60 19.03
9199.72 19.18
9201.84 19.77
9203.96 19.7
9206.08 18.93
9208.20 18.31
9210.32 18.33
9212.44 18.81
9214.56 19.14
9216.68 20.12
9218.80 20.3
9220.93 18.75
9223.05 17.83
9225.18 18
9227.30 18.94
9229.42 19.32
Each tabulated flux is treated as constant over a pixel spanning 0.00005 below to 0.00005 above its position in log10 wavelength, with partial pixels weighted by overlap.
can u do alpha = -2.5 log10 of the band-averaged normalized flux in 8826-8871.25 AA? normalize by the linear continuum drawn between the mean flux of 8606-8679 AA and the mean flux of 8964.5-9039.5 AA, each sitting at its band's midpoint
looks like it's 0.01 mag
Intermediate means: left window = 21.7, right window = 19.7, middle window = 20.4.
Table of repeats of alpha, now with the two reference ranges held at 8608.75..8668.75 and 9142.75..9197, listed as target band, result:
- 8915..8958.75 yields 0.02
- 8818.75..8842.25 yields 0.02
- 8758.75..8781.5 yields 0.05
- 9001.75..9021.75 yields 0.05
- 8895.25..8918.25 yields -0.02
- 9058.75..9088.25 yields -0.01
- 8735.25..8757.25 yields 0.02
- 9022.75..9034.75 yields 0.02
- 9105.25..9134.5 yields -0.02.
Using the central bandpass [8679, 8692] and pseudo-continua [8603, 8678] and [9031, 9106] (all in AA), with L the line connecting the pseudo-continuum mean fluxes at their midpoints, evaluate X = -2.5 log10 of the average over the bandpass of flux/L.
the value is 0.038 mag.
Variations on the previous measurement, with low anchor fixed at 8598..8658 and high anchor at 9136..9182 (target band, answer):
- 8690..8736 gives 0.022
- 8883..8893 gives 0.099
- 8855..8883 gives 0.055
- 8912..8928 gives 0.031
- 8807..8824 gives 0.044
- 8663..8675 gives 0.133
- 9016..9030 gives 0.031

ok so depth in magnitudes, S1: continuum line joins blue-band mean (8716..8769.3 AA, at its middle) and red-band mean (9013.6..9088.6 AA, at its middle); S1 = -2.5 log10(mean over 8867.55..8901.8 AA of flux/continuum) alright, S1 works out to 0.052 mag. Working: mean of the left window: 21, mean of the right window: 19.9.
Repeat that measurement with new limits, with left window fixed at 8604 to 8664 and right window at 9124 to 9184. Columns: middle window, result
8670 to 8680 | 0.061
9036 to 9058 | -0.009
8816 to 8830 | 0.027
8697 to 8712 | 0.057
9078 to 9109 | 0.004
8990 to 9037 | 0.039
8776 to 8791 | -0.021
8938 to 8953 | 0.013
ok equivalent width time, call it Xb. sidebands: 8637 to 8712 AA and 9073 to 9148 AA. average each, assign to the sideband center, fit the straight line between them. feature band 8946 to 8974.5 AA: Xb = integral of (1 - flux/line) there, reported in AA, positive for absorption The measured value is -0.9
